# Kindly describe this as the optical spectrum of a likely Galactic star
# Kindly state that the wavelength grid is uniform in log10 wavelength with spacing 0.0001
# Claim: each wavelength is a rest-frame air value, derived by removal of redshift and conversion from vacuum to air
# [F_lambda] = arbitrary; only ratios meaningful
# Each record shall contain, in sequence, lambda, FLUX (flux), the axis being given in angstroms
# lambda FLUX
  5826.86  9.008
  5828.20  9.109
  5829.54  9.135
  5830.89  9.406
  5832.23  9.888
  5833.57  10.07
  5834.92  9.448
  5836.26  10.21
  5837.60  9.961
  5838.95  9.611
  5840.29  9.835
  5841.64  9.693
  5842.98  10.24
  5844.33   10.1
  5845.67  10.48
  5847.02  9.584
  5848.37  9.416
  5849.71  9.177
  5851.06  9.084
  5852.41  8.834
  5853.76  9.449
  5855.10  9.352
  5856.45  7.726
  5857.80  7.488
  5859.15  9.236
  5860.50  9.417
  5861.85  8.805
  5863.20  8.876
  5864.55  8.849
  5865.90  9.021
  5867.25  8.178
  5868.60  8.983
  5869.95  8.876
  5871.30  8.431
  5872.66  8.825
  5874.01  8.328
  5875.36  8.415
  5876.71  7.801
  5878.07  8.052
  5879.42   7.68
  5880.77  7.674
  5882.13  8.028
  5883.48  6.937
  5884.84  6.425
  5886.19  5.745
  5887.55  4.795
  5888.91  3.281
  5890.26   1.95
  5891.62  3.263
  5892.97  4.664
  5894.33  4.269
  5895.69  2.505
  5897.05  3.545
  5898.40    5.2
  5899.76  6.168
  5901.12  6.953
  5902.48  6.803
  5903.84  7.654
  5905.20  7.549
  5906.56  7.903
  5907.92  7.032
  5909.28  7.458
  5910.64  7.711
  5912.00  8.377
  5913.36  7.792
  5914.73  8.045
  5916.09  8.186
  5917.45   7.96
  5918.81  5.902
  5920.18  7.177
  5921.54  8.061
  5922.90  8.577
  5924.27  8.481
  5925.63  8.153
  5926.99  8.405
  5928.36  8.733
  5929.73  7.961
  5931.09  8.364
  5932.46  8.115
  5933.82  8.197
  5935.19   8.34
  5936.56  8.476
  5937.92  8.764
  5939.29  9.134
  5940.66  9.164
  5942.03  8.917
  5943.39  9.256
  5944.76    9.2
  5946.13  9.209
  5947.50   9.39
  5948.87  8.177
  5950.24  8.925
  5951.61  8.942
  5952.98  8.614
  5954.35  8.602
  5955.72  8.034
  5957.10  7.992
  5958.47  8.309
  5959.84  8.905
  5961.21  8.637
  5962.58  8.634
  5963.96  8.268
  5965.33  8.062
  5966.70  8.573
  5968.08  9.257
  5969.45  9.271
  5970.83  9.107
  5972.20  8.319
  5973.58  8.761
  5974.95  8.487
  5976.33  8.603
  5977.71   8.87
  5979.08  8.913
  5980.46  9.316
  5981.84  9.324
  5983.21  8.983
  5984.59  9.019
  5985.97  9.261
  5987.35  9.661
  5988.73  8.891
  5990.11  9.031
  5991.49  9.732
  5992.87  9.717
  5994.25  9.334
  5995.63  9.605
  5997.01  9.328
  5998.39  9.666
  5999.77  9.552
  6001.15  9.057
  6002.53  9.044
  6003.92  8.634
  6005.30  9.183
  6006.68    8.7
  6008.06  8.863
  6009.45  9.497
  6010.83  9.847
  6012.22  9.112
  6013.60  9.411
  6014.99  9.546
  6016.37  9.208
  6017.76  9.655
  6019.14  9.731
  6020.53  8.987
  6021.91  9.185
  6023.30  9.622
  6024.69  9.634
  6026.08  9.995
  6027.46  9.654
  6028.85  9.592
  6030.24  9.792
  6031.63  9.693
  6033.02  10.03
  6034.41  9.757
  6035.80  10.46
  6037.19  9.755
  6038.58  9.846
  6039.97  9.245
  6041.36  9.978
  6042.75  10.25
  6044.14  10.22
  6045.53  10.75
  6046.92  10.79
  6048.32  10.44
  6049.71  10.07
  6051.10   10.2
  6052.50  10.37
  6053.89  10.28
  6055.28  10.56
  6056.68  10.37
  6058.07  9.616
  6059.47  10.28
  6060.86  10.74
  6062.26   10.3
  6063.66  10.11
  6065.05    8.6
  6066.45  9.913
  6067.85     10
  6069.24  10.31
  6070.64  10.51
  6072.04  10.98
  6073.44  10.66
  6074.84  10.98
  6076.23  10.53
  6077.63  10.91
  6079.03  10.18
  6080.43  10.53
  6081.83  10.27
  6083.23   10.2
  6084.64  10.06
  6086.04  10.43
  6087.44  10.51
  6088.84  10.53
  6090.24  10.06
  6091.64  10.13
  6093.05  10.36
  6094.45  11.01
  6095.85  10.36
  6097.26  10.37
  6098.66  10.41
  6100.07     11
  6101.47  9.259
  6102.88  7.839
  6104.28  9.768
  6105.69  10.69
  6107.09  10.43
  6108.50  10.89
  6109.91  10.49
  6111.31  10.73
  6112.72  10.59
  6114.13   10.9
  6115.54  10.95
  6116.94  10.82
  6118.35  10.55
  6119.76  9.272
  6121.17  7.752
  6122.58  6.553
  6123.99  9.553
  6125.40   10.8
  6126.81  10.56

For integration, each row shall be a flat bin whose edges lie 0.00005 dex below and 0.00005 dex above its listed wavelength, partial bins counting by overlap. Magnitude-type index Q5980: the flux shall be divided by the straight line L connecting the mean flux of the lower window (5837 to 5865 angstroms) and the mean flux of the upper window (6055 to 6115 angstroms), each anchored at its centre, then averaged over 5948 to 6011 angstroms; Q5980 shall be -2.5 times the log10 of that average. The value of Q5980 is 0.11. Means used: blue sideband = 9.3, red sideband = 10.3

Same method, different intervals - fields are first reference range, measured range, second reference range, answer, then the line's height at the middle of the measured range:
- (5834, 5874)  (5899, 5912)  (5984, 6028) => 0.26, 9.25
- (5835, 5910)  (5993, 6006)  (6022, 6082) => 0.02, 9.44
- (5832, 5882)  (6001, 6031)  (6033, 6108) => 0.06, 9.93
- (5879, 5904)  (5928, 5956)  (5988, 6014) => -0.21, 7.18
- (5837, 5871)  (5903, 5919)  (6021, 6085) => 0.23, 9.47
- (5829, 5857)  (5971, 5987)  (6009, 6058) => 0.10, 9.79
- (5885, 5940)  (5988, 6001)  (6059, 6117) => -0.11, 8.5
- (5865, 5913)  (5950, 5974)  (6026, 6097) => -0.05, 8.2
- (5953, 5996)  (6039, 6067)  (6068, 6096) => -0.01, 10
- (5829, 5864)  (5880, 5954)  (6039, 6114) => 0.30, 9.67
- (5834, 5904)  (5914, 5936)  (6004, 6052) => 0.05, 8.45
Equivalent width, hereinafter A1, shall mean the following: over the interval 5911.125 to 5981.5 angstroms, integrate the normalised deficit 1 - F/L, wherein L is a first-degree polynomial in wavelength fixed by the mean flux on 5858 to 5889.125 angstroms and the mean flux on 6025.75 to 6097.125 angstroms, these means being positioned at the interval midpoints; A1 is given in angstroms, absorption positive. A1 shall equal 2.4 angstroms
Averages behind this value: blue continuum 7.91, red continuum 10.2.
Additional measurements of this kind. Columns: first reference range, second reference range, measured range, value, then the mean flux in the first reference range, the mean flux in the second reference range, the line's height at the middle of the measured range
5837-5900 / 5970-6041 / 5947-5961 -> 0.24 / 7.71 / 9.34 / 8.73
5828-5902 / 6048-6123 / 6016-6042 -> -0.15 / 7.92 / 10.2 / 9.62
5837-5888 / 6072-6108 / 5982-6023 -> 1.58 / 8.63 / 10.3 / 9.67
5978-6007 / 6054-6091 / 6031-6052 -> -0.43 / 9.24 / 10.3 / 9.9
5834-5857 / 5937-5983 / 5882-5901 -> 9.27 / 9.56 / 8.79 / 9.25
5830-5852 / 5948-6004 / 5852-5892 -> 8.03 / 9.74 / 8.92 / 9.55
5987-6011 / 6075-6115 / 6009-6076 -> -1.44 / 9.28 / 10.3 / 9.76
